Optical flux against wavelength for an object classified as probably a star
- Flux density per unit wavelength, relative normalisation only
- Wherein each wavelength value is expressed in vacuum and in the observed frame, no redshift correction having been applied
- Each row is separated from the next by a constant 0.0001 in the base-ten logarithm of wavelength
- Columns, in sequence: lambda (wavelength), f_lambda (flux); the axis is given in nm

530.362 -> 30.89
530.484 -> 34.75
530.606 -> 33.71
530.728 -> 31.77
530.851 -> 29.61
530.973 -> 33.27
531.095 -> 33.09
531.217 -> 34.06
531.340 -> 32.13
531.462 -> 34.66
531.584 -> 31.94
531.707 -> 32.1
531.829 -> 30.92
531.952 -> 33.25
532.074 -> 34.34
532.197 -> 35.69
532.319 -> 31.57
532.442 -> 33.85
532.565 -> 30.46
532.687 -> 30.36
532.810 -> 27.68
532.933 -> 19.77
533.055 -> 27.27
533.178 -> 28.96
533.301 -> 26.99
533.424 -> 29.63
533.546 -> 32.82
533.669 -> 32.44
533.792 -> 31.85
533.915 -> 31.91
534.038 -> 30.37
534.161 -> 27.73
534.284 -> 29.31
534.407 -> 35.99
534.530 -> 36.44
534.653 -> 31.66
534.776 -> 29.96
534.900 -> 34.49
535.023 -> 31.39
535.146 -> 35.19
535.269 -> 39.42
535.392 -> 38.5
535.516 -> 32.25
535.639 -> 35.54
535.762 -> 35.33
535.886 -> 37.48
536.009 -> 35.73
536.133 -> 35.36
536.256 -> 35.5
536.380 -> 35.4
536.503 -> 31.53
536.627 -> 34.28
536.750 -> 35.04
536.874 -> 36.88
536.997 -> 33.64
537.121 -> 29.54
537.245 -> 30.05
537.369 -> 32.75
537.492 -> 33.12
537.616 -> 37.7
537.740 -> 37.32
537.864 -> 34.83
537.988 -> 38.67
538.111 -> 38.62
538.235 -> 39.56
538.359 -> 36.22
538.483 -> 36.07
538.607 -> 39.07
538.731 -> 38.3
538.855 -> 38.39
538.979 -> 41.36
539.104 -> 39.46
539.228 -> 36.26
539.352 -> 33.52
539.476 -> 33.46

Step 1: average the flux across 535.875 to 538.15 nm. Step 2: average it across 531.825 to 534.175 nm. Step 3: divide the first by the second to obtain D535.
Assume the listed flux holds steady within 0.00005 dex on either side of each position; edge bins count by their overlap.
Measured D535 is 1.14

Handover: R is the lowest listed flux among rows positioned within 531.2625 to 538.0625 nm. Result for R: 19.77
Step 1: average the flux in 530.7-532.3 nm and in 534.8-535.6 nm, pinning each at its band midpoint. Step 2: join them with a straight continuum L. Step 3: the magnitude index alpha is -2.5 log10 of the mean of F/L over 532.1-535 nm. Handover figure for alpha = 0.11 mag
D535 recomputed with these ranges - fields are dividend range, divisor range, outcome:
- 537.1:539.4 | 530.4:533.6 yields 1.16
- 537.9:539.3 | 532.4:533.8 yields 1.31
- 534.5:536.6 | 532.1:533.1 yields 1.17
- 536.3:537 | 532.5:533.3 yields 1.26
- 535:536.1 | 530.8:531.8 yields 1.10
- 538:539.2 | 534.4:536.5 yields 1.10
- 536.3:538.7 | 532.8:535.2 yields 1.15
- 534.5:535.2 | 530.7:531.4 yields 1.02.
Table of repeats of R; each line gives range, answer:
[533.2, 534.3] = 26.99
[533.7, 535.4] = 27.73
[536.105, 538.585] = 29.54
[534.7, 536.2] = 29.96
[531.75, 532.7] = 30.36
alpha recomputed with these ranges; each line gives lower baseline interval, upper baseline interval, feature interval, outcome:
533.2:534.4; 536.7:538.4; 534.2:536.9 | -0.06 mag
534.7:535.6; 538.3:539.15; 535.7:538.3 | 0.04 mag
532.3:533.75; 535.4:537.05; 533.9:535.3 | -0.02 mag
